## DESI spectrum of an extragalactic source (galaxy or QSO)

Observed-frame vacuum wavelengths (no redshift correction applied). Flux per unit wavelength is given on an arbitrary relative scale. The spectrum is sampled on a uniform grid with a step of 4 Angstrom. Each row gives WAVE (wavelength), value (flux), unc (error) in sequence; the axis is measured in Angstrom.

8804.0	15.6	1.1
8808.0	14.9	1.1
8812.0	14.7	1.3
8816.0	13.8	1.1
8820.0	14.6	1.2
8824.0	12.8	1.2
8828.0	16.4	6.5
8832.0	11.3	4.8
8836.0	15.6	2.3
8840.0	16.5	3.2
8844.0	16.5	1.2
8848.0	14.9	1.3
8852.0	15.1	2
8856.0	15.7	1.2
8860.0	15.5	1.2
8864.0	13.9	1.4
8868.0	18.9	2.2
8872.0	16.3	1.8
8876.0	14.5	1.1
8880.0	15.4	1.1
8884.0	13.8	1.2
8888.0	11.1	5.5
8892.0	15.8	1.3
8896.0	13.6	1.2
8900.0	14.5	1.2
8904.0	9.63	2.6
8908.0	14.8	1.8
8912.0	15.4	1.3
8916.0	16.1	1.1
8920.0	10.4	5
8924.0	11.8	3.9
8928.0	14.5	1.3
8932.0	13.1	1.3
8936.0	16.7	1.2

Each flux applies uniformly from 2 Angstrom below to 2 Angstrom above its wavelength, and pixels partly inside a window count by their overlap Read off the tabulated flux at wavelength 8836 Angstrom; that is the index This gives 15.6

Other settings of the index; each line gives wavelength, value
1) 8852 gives 15.1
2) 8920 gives 10.4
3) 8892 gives 15.8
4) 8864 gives 13.9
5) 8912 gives 15.4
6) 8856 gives 15.7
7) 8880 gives 15.4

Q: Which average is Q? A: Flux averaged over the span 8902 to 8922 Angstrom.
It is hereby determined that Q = 13.3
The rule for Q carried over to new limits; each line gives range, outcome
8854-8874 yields 16.1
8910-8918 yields 15.8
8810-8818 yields 14.2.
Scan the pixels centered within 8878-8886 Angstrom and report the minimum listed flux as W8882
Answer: 13.8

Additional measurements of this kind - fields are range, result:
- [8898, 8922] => 9.63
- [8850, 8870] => 13.9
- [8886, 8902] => 11.1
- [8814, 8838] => 11.3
